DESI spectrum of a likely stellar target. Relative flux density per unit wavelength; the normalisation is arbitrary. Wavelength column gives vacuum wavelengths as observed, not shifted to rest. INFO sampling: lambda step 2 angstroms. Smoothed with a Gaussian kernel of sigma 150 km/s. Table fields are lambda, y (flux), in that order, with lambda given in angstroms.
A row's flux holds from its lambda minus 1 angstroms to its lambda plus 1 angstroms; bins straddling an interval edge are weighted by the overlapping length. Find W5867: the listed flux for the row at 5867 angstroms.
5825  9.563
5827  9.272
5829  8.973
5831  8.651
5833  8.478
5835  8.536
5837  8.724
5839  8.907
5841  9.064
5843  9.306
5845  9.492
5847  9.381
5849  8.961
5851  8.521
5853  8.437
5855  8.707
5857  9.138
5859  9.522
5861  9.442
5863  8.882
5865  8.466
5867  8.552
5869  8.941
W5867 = 8.552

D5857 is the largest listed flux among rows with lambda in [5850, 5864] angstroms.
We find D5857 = 9.522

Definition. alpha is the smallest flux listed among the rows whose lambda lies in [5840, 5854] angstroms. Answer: 8.437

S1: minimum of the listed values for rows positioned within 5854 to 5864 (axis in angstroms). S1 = 8.707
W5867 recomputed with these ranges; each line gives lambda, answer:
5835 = 8.536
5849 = 8.961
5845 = 9.492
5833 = 8.478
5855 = 8.707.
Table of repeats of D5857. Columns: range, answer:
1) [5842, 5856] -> 9.492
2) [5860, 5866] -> 9.442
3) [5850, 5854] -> 8.521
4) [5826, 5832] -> 9.272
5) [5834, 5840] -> 8.907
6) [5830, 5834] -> 8.651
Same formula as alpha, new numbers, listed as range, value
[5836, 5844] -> 8.724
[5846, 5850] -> 8.961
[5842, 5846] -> 9.306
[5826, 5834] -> 8.478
